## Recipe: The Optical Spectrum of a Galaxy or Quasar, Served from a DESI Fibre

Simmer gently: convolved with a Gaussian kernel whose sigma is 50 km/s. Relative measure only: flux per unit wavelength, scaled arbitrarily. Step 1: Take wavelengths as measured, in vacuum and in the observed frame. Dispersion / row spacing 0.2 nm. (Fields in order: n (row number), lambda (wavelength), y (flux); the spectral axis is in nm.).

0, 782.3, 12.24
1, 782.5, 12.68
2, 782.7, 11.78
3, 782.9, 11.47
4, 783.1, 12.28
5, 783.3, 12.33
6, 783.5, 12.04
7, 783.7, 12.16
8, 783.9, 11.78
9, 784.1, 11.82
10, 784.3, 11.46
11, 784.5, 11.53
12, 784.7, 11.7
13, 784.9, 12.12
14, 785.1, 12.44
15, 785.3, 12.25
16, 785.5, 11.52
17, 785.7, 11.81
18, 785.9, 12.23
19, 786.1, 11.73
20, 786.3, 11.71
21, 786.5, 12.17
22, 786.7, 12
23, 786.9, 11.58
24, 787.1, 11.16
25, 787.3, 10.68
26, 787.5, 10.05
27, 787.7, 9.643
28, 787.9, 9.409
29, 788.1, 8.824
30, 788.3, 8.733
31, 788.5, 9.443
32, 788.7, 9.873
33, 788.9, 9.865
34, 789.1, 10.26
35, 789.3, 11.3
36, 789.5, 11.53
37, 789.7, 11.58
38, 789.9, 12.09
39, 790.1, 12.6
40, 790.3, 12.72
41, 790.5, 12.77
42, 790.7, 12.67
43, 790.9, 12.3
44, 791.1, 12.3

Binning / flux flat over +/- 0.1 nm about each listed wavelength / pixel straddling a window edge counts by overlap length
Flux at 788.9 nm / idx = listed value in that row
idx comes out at 9.865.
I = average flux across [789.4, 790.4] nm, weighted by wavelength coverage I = 12.1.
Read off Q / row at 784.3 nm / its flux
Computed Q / 11.46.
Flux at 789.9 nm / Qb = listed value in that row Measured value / 12.09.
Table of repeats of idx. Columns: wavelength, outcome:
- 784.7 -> 11.7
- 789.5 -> 11.53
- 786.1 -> 11.73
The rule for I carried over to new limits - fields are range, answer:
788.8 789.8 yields 10.9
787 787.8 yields 10.4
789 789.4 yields 10.8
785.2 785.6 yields 11.9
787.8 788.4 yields 8.99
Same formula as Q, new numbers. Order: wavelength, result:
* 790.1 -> 12.6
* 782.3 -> 12.24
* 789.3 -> 11.3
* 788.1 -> 8.824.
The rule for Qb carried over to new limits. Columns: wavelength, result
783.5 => 12.04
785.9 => 12.23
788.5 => 9.443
